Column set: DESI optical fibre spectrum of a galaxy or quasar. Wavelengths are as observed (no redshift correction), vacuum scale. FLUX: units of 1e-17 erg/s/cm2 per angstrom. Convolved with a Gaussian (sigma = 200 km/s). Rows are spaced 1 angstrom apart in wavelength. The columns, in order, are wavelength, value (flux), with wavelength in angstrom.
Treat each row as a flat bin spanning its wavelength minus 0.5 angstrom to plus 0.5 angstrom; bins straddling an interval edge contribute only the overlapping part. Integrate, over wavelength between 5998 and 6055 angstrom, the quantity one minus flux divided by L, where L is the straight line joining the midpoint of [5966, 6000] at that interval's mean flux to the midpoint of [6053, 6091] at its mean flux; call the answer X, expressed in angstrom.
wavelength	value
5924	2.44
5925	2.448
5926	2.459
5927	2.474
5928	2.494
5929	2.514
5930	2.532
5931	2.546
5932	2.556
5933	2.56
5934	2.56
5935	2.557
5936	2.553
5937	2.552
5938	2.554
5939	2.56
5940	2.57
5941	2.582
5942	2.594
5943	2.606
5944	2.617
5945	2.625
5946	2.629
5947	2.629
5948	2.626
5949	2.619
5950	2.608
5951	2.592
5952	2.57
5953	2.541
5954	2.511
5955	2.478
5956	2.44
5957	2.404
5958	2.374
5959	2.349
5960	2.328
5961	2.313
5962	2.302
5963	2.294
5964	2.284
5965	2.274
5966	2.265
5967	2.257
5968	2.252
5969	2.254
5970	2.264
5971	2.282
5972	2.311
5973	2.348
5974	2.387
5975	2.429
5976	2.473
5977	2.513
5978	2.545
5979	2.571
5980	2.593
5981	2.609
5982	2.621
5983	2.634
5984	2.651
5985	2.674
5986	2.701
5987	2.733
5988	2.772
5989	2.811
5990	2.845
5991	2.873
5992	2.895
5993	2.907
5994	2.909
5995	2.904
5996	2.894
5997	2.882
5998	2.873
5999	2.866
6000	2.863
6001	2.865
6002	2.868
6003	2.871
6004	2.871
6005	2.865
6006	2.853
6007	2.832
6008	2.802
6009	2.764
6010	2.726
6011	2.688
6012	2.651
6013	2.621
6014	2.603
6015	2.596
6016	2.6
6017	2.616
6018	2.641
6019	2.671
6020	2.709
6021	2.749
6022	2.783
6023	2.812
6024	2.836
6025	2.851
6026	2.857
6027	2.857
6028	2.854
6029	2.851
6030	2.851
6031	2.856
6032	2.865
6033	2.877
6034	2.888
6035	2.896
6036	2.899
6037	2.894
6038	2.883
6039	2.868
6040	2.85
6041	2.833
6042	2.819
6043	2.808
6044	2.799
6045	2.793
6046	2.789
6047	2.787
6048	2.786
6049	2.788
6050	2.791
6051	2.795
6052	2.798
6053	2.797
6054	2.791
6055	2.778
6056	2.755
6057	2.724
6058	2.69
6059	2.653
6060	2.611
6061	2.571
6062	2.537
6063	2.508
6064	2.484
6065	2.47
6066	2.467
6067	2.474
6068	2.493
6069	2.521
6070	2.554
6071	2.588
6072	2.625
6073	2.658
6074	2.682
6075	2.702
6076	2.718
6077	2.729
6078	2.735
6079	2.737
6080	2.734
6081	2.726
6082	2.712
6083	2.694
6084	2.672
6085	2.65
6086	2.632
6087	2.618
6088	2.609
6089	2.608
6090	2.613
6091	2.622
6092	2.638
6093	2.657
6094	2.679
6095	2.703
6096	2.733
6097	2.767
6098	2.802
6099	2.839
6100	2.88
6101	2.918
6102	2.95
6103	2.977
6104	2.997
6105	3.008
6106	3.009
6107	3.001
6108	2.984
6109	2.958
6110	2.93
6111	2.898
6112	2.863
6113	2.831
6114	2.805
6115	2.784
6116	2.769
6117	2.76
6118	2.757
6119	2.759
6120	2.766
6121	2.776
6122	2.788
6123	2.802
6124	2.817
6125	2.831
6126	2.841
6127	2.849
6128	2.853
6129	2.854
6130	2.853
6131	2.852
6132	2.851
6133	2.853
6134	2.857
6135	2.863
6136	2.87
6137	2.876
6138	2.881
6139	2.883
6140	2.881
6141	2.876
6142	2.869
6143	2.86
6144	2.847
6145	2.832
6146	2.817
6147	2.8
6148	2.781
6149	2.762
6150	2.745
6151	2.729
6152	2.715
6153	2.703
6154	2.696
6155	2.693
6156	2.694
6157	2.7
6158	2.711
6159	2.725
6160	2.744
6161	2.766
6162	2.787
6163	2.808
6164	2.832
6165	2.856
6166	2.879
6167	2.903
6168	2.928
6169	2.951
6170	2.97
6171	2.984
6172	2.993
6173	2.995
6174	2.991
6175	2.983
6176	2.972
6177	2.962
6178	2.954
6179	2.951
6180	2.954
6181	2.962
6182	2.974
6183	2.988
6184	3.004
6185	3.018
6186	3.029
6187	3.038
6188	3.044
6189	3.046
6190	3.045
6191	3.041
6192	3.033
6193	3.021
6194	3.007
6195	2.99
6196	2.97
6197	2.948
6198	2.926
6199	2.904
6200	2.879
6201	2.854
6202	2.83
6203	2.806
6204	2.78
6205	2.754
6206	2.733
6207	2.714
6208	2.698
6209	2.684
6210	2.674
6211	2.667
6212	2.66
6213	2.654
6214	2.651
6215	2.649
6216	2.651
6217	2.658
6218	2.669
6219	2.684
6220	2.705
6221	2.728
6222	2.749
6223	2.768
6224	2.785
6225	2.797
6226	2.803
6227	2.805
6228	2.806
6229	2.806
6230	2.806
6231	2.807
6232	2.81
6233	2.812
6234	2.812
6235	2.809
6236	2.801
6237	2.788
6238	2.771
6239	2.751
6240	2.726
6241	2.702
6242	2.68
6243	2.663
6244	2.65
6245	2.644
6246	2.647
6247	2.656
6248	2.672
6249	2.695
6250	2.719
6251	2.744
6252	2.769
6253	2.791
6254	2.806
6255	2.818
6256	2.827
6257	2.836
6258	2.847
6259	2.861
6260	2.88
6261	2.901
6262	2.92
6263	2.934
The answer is -3.7 angstrom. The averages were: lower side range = 2.62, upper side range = 2.64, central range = 2.8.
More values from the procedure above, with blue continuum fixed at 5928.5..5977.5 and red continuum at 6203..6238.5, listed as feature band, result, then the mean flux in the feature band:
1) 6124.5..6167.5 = -2.4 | 2.81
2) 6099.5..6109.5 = -1.3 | 2.97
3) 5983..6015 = -3.6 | 2.8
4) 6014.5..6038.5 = -2.4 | 2.8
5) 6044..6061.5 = -1.2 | 2.75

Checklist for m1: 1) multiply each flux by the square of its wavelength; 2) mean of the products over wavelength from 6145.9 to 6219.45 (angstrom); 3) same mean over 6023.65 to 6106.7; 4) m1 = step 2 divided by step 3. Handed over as 1.08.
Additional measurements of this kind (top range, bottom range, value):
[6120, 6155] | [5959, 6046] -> 1.10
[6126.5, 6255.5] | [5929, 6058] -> 1.13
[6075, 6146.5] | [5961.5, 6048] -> 1.08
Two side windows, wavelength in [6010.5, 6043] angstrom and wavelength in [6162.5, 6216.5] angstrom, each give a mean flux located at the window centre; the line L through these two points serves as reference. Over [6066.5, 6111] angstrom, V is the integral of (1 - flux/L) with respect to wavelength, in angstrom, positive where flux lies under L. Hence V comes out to 1.3 angstrom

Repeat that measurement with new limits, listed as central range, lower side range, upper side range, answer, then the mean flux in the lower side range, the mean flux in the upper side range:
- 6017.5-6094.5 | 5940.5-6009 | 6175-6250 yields -1.4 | 2.6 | 2.82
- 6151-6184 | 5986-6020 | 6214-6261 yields -1.2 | 2.79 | 2.75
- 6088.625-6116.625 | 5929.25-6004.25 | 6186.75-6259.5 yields -1.4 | 2.58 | 2.79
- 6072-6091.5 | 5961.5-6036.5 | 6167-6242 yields 0.5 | 2.68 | 2.85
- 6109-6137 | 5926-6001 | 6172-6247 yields -1.0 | 2.56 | 2.83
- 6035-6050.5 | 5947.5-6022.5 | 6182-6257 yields -1.0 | 2.61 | 2.8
